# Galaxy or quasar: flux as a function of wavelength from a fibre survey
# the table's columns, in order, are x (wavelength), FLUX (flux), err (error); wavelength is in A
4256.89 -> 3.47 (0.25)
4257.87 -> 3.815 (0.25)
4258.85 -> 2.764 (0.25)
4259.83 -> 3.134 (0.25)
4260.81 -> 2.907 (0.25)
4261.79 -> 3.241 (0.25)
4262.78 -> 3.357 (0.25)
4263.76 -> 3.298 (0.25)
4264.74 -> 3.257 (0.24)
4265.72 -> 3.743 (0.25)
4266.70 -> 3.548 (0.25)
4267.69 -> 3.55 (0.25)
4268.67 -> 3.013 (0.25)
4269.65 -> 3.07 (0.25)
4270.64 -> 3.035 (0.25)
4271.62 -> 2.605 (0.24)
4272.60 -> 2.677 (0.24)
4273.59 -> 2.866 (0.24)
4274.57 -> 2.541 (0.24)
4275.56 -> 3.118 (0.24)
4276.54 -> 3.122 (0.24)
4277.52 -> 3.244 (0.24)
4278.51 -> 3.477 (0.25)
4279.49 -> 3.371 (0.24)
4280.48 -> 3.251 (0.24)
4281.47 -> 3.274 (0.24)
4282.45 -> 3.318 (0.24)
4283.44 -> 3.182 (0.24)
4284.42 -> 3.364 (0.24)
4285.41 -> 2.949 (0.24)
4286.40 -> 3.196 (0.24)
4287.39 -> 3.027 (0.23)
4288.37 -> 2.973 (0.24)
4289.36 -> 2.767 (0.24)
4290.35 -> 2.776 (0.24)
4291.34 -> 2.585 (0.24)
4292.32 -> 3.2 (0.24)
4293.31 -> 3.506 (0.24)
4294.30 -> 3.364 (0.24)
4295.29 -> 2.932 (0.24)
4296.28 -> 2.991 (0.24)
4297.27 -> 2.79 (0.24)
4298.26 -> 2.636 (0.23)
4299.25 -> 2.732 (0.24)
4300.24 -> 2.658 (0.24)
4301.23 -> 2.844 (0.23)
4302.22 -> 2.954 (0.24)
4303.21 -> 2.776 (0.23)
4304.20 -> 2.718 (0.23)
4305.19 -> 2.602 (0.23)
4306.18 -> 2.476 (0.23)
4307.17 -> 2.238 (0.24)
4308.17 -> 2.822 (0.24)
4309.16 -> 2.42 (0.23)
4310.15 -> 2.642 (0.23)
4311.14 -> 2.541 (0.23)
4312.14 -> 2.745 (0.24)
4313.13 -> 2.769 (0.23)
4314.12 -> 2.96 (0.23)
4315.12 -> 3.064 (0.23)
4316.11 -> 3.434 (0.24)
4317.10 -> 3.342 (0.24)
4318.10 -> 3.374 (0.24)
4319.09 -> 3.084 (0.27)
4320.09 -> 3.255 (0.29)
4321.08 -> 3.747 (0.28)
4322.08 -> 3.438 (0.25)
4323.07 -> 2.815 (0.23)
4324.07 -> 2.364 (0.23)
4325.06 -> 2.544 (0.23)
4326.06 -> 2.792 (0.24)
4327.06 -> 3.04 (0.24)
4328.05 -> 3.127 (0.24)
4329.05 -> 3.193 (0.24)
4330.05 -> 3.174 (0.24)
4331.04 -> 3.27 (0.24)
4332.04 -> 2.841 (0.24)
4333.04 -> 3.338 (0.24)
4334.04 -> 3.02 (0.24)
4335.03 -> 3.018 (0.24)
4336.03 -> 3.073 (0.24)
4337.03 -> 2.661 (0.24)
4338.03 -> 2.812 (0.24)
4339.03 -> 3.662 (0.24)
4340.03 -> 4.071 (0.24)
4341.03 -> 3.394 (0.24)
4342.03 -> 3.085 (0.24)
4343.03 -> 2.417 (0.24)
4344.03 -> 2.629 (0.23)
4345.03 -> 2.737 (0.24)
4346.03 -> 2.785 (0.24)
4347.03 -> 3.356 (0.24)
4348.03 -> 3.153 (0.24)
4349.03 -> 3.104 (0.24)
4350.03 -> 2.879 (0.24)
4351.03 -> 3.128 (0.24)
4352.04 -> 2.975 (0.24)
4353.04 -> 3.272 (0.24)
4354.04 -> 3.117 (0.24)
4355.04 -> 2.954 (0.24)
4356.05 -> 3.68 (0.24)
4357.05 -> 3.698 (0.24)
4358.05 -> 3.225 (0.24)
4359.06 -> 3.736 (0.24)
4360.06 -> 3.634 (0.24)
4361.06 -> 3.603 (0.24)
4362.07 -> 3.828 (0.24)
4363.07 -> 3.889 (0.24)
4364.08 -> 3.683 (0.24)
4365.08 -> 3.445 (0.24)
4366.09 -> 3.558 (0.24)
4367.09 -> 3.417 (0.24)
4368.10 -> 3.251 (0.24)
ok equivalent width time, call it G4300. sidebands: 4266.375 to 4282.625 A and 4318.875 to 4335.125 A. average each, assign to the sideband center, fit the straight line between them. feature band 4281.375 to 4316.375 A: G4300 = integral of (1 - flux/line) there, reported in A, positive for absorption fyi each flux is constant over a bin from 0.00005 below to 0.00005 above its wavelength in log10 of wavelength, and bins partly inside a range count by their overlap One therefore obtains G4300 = 2.31 A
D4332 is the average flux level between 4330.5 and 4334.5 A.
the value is 3.12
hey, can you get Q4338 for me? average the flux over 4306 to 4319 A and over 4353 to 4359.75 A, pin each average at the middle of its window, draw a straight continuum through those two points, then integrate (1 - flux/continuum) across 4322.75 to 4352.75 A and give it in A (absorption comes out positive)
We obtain 1.38 A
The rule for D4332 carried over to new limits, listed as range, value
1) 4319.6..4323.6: 3.31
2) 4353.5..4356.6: 3.26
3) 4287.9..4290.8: 2.83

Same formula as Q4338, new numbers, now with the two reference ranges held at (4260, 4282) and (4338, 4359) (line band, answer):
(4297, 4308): 1.7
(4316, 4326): 0.2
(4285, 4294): 0.4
